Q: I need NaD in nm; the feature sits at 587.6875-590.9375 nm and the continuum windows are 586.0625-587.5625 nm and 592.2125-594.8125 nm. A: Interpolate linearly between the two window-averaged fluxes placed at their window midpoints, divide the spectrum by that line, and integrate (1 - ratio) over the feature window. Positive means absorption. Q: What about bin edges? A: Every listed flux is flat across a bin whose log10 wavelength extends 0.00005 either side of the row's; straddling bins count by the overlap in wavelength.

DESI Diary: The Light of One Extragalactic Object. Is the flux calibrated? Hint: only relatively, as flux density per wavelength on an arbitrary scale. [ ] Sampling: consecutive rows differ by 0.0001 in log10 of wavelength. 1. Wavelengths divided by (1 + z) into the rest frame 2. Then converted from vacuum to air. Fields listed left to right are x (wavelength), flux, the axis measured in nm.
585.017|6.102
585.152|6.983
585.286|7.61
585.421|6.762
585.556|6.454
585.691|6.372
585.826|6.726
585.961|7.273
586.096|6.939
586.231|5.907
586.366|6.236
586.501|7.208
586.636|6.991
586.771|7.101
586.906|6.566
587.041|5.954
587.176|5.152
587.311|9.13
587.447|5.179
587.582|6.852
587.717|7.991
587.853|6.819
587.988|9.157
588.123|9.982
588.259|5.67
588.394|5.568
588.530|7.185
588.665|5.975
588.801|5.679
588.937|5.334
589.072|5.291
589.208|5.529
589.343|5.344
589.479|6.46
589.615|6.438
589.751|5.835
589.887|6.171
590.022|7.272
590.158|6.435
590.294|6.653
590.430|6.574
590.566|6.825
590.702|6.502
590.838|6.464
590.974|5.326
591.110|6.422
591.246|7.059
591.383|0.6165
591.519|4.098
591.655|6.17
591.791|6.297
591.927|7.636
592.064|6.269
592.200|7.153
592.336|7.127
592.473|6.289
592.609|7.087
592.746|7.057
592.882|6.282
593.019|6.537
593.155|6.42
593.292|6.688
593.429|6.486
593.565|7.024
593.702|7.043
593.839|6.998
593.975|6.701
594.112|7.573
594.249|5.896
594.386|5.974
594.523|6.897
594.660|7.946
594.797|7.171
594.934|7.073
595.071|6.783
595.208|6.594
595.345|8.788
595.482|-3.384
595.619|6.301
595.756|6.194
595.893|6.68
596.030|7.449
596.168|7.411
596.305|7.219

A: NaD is 0.07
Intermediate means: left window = 6.58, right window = 6.8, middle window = 6.52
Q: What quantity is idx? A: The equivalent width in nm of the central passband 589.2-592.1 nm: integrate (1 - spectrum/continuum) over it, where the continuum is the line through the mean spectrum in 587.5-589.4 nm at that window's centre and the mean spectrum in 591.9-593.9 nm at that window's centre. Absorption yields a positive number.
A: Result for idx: 0.29 nm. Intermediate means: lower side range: 6.6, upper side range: 6.79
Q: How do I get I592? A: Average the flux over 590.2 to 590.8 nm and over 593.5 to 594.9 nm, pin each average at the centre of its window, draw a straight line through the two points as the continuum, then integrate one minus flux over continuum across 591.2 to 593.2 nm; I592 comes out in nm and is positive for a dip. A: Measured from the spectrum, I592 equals 0.19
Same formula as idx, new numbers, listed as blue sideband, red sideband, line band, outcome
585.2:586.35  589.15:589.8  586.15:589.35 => -0.15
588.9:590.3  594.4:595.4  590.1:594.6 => 0.19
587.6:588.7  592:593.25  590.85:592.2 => 0.23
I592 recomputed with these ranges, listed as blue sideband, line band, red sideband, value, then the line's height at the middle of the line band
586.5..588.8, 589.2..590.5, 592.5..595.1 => 0.11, 6.89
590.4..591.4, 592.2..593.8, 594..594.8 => -0.06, 6.5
